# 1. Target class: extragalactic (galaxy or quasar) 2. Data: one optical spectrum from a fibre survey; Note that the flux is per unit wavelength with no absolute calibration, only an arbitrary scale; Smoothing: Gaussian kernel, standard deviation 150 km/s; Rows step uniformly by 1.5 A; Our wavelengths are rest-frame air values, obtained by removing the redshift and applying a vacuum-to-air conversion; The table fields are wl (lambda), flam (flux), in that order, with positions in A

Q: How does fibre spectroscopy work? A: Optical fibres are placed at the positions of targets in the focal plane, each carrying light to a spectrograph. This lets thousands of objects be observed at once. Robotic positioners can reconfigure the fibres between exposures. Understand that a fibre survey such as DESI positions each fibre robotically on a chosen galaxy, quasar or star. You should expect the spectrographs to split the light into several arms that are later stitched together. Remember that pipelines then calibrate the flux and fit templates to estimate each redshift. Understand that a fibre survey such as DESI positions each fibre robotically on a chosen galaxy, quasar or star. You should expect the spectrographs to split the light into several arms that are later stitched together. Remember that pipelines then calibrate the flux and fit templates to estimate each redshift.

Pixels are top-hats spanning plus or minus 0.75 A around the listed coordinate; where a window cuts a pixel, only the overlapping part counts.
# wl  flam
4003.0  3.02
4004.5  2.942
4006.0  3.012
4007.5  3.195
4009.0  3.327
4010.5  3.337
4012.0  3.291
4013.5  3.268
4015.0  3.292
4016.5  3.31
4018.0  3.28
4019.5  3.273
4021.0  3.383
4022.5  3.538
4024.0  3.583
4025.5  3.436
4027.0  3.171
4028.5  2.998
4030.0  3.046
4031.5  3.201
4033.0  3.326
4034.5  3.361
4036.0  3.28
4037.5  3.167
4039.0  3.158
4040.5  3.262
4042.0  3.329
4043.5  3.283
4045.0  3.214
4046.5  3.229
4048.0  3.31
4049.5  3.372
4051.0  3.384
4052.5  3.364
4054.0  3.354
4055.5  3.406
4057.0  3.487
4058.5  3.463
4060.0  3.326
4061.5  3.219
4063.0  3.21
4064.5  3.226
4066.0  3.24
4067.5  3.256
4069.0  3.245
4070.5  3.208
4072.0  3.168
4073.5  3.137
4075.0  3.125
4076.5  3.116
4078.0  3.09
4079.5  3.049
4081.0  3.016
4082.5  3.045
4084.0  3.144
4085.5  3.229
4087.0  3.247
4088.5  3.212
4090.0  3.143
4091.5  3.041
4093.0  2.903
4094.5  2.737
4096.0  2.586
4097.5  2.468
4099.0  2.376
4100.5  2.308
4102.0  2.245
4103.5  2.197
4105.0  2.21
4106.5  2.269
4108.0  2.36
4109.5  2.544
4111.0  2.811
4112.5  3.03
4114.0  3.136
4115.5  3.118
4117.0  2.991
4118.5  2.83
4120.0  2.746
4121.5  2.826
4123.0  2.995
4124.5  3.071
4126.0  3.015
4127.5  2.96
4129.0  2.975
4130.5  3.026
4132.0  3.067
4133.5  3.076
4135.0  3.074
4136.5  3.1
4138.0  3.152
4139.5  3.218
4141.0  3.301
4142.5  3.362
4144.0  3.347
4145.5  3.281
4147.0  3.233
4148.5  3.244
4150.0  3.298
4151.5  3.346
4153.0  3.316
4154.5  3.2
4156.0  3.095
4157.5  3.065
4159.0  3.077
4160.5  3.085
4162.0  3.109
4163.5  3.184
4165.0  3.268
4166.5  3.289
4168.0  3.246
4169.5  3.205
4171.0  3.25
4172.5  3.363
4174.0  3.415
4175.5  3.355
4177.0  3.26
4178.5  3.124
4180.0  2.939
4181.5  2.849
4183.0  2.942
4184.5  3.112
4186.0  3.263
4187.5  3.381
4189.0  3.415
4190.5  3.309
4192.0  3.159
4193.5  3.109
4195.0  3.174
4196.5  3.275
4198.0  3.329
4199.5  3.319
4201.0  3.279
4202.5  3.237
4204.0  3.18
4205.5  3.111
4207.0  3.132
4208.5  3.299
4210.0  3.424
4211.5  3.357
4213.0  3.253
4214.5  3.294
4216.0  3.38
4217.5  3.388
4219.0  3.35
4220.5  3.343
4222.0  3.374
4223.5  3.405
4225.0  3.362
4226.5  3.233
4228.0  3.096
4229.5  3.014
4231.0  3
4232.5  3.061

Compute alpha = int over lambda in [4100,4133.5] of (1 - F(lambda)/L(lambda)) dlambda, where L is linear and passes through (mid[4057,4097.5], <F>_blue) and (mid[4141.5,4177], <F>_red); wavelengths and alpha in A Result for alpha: 4.35 A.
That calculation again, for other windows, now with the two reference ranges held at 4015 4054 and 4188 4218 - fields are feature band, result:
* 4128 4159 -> 0.9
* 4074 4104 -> 3.8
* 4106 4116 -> 1.6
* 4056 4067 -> -0.1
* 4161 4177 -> 0.0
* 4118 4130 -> 1.3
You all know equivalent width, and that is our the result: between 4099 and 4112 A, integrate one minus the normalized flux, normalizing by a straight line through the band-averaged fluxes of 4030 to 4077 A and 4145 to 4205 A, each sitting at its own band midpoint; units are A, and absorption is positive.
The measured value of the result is 3.5 A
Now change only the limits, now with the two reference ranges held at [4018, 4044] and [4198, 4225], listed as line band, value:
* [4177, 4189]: 0.7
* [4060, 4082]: 0.8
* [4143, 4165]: 0.6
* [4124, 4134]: 0.8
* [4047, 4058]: -0.3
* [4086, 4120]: 5.9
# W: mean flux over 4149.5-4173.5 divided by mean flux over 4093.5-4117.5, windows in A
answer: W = 1.24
